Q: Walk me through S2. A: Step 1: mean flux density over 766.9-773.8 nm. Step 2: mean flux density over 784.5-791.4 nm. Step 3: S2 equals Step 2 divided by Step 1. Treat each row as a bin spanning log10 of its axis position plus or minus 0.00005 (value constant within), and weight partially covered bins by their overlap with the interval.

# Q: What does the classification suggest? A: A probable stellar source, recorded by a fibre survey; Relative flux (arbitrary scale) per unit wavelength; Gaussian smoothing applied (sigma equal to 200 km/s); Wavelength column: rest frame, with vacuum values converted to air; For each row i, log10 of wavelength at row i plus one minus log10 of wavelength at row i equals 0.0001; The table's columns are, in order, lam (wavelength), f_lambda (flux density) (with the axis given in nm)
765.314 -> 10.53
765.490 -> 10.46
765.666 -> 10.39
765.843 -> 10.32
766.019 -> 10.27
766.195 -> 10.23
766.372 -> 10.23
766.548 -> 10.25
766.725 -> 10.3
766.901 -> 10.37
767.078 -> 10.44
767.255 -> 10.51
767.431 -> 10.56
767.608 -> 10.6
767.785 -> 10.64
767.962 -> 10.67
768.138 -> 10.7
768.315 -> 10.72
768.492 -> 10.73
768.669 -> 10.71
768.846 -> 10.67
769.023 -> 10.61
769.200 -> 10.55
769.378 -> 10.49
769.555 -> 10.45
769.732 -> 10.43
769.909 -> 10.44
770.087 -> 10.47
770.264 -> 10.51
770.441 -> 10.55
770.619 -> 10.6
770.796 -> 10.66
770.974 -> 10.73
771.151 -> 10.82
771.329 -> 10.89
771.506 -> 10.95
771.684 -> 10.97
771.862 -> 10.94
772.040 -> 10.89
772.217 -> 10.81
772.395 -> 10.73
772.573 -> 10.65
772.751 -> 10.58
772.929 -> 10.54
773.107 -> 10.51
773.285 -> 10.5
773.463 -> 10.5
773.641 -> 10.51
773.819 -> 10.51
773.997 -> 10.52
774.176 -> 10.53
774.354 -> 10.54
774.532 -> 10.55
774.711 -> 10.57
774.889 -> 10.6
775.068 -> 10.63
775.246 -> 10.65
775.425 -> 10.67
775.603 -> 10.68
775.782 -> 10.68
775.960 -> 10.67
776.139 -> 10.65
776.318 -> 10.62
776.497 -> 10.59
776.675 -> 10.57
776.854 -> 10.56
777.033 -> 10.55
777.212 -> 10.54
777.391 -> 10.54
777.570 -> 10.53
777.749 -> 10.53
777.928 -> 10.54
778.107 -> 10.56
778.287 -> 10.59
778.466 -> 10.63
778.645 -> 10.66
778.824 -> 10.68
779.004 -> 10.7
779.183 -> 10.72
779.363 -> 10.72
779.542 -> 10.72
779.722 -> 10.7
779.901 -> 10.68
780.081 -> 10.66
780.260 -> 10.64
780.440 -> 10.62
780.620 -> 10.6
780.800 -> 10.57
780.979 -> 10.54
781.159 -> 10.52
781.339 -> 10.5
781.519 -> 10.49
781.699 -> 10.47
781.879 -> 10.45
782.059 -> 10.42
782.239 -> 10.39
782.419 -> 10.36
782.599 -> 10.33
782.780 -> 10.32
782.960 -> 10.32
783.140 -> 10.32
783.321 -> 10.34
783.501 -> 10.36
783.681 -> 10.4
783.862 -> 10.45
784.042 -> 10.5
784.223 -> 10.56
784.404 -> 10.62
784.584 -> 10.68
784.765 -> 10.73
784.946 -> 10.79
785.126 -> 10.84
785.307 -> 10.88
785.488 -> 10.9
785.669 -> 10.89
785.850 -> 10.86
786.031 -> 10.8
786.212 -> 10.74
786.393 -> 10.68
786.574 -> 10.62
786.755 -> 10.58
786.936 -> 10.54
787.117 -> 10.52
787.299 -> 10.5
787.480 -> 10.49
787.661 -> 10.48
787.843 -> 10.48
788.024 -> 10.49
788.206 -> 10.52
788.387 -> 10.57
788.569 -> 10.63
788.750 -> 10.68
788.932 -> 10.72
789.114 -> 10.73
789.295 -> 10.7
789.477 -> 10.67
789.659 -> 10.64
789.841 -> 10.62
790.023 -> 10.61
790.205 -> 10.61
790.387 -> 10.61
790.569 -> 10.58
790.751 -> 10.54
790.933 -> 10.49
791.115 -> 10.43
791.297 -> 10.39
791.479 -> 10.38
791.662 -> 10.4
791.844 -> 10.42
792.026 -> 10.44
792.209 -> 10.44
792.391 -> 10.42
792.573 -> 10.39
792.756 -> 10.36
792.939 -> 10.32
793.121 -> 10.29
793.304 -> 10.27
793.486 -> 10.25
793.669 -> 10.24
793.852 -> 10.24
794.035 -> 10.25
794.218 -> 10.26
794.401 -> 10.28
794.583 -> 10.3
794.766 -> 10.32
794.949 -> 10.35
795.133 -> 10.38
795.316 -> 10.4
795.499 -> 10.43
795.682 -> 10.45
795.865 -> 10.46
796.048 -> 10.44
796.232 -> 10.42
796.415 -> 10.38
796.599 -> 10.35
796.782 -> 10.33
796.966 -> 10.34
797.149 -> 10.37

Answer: 1.00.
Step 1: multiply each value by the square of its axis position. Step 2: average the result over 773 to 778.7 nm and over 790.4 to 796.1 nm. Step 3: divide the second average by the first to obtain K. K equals 1.03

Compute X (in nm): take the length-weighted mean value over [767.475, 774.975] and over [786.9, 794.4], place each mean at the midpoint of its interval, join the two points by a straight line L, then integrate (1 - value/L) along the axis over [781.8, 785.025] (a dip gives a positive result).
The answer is 0.02 nm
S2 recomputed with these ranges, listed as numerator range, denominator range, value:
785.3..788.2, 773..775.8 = 1.01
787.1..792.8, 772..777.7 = 0.99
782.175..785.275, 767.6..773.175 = 0.98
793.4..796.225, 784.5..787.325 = 0.96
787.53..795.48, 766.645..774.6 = 0.99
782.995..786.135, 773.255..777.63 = 1.01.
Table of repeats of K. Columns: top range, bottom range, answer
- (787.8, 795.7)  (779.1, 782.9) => 1.02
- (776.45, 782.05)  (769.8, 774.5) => 1.01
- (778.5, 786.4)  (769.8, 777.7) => 1.02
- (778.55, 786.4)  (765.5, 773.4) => 1.04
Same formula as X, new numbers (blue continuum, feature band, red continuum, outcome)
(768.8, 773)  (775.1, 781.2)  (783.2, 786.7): 0.024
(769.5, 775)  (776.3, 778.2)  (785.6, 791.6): 0.011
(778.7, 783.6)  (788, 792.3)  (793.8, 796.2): -0.059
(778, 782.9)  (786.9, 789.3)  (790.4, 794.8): -0.030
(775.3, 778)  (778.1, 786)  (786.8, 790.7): 0.005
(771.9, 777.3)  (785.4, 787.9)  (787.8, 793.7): -0.030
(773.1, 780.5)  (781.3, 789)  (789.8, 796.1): -0.047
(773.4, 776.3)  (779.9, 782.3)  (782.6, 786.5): 0.015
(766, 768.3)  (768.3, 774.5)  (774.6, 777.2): -0.057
